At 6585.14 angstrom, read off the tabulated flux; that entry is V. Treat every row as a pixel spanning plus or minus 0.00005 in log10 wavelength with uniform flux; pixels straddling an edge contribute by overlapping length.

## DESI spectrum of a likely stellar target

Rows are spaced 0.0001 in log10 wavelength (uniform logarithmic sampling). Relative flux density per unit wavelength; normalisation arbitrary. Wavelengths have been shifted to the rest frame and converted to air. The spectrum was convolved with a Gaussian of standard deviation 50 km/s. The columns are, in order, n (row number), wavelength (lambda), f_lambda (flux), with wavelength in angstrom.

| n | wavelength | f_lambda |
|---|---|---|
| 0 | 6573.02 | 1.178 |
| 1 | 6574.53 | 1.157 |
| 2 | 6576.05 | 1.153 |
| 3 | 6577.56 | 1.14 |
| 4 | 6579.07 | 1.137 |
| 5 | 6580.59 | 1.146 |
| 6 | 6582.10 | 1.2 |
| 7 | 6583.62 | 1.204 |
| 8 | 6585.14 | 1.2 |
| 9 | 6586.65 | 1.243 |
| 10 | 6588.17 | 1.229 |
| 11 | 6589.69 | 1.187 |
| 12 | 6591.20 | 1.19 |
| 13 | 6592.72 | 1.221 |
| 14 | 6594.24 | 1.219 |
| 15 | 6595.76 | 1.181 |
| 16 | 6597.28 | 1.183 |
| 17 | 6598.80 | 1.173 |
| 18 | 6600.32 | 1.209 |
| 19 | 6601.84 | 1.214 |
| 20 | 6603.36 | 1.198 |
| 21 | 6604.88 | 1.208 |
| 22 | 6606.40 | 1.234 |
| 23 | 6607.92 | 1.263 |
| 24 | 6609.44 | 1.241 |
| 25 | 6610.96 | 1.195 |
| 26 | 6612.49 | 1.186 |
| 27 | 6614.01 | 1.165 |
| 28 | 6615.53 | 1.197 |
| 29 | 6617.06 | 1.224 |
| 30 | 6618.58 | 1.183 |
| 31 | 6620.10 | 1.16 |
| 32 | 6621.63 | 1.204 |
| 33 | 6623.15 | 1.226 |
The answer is 1.2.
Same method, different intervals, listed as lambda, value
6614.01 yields 1.165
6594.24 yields 1.219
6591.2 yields 1.19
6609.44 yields 1.241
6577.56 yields 1.14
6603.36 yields 1.198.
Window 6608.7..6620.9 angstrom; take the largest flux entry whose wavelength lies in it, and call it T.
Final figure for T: 1.241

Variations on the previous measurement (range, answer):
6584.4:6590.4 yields 1.243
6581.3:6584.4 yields 1.204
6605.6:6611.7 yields 1.263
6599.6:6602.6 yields 1.214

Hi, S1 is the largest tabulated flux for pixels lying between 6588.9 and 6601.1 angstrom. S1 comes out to 1.221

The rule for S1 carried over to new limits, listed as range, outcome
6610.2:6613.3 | 1.195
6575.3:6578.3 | 1.153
